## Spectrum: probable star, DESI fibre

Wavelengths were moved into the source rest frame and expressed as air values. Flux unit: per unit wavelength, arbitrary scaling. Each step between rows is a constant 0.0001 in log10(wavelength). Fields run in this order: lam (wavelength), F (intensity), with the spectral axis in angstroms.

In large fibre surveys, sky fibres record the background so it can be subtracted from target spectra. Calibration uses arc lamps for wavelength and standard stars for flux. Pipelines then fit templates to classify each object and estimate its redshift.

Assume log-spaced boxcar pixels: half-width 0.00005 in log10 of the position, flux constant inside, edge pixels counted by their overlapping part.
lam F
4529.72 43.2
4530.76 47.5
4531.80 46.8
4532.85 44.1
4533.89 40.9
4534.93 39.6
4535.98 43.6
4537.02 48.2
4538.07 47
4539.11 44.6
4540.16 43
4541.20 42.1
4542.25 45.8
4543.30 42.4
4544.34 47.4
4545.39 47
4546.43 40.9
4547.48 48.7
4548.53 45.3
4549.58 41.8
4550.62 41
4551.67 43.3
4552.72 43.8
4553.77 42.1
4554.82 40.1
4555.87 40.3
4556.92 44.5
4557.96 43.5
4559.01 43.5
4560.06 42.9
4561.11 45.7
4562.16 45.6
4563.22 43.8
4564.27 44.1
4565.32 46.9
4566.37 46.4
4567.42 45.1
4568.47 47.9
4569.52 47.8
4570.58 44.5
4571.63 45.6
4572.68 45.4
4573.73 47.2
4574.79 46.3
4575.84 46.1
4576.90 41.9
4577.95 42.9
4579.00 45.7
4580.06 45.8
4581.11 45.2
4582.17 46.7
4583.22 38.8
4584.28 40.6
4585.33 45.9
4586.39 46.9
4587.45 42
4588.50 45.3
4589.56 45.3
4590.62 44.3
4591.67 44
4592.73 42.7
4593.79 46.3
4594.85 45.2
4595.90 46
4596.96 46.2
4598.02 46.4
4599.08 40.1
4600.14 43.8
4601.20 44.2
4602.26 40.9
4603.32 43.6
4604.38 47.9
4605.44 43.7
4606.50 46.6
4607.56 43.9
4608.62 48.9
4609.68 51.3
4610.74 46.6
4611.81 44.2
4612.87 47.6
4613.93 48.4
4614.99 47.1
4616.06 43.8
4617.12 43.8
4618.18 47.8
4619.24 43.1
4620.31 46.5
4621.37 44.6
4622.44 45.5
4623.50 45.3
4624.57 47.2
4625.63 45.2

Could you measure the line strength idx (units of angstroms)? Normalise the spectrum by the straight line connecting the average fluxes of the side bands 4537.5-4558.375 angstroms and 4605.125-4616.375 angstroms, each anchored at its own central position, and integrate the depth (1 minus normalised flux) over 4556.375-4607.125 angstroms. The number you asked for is 0.62 angstroms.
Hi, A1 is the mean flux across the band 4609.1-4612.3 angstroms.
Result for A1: 47.4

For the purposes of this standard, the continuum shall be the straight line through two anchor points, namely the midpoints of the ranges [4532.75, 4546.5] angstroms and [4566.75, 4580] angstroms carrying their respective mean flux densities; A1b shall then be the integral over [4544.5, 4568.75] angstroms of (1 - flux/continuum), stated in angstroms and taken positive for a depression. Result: 0.4 angstroms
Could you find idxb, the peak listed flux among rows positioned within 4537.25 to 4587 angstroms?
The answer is 48.7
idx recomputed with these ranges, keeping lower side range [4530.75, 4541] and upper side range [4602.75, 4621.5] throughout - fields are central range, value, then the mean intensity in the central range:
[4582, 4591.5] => 0.3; 43.9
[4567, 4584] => 0.1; 45.1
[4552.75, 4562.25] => 0.4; 43.1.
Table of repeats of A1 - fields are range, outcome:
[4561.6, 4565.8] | 45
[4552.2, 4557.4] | 42.1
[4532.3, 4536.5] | 42.1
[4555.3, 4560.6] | 43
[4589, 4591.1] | 44.7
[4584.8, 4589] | 45.1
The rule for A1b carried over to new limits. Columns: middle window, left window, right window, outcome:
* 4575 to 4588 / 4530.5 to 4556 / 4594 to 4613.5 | 0.2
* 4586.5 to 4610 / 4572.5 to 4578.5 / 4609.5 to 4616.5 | 0.6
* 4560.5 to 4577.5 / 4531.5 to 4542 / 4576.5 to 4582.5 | -0.4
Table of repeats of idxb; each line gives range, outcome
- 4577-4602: 46.9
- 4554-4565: 45.7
